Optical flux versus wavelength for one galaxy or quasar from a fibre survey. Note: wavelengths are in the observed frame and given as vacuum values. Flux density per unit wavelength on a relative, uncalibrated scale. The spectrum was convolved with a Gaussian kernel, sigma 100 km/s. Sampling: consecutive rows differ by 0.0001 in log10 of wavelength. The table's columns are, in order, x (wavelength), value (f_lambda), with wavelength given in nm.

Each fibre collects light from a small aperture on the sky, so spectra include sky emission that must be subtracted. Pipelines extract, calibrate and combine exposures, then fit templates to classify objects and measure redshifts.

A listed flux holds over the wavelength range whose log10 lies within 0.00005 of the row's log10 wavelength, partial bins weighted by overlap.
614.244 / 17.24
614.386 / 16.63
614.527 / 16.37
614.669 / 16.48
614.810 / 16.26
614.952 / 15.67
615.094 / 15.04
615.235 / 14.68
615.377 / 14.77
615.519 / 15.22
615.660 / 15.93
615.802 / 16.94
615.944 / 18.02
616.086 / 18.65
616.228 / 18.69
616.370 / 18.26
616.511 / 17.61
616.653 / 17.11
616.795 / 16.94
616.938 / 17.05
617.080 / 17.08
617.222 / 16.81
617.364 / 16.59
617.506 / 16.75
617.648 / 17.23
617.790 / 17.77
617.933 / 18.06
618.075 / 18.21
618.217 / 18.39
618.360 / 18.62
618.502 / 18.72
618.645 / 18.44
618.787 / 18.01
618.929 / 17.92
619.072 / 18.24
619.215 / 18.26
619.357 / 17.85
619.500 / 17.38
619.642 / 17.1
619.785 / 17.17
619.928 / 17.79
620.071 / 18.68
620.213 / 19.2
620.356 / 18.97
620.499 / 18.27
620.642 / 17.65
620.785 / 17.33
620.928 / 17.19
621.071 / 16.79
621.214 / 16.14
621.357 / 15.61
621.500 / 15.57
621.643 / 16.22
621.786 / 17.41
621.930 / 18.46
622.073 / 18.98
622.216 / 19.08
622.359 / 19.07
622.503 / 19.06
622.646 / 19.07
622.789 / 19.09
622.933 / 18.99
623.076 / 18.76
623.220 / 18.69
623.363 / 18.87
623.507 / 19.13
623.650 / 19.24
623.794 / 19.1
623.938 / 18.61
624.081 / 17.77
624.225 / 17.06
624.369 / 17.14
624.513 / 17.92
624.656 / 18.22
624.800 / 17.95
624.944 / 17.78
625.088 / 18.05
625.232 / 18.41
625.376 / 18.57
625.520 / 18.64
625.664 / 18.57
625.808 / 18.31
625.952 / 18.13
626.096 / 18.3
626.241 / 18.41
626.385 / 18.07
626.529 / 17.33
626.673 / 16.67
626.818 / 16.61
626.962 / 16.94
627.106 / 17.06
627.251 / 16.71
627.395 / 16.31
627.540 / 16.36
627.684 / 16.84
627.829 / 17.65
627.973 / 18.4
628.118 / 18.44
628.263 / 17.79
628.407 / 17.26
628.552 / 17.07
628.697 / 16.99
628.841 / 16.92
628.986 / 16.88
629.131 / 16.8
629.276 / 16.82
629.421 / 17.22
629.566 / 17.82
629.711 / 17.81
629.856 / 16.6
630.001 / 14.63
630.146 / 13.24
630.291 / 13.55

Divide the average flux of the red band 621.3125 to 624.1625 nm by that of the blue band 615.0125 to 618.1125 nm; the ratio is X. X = 1.08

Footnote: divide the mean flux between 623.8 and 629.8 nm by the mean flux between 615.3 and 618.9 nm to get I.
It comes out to 1.01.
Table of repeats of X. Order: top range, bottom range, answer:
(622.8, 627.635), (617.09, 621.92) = 1.02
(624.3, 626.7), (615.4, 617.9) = 1.05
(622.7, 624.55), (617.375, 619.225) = 1.03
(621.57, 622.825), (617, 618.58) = 1.05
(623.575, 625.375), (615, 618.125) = 1.07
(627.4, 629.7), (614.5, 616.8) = 1.04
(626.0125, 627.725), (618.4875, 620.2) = 0.95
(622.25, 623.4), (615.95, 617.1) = 1.07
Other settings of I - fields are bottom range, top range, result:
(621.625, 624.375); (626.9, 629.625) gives 0.92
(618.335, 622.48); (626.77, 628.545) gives 0.97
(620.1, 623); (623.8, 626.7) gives 1.01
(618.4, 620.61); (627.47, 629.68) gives 0.95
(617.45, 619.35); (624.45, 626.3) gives 1.01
